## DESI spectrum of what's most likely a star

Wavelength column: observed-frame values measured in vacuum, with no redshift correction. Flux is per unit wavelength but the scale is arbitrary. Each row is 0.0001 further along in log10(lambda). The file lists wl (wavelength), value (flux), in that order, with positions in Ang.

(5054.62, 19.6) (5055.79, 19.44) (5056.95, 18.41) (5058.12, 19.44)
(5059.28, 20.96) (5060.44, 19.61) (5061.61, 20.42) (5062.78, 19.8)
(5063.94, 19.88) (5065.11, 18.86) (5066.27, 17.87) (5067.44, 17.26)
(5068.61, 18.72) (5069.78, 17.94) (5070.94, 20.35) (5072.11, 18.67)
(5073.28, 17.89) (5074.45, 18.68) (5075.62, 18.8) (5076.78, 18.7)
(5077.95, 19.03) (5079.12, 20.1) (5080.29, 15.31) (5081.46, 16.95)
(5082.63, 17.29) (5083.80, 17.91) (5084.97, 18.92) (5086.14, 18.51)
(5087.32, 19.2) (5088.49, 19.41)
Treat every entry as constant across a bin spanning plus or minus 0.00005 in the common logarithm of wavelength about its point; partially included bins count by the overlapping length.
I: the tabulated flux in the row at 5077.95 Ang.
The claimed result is 19.03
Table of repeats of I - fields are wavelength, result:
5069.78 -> 17.94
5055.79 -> 19.44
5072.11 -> 18.67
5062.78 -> 19.8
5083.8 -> 17.91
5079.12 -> 20.1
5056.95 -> 18.41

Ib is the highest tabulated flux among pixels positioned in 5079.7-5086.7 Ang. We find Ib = 18.92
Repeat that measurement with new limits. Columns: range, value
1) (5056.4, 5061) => 20.96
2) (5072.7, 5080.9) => 20.1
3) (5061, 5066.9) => 20.42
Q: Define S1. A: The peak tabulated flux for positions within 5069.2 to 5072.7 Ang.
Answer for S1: 20.35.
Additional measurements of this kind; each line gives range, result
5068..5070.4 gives 18.72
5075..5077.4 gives 18.8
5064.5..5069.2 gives 18.86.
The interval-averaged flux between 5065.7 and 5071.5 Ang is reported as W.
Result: 18.4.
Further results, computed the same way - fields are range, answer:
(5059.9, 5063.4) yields 19.9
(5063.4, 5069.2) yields 18.5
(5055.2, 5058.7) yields 19.1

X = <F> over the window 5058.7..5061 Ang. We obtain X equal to 20.4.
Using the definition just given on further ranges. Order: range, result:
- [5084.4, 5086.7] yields 18.7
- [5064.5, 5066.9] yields 18.4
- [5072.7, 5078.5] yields 18.6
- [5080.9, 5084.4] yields 17.4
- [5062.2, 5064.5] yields 19.9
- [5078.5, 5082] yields 17.5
